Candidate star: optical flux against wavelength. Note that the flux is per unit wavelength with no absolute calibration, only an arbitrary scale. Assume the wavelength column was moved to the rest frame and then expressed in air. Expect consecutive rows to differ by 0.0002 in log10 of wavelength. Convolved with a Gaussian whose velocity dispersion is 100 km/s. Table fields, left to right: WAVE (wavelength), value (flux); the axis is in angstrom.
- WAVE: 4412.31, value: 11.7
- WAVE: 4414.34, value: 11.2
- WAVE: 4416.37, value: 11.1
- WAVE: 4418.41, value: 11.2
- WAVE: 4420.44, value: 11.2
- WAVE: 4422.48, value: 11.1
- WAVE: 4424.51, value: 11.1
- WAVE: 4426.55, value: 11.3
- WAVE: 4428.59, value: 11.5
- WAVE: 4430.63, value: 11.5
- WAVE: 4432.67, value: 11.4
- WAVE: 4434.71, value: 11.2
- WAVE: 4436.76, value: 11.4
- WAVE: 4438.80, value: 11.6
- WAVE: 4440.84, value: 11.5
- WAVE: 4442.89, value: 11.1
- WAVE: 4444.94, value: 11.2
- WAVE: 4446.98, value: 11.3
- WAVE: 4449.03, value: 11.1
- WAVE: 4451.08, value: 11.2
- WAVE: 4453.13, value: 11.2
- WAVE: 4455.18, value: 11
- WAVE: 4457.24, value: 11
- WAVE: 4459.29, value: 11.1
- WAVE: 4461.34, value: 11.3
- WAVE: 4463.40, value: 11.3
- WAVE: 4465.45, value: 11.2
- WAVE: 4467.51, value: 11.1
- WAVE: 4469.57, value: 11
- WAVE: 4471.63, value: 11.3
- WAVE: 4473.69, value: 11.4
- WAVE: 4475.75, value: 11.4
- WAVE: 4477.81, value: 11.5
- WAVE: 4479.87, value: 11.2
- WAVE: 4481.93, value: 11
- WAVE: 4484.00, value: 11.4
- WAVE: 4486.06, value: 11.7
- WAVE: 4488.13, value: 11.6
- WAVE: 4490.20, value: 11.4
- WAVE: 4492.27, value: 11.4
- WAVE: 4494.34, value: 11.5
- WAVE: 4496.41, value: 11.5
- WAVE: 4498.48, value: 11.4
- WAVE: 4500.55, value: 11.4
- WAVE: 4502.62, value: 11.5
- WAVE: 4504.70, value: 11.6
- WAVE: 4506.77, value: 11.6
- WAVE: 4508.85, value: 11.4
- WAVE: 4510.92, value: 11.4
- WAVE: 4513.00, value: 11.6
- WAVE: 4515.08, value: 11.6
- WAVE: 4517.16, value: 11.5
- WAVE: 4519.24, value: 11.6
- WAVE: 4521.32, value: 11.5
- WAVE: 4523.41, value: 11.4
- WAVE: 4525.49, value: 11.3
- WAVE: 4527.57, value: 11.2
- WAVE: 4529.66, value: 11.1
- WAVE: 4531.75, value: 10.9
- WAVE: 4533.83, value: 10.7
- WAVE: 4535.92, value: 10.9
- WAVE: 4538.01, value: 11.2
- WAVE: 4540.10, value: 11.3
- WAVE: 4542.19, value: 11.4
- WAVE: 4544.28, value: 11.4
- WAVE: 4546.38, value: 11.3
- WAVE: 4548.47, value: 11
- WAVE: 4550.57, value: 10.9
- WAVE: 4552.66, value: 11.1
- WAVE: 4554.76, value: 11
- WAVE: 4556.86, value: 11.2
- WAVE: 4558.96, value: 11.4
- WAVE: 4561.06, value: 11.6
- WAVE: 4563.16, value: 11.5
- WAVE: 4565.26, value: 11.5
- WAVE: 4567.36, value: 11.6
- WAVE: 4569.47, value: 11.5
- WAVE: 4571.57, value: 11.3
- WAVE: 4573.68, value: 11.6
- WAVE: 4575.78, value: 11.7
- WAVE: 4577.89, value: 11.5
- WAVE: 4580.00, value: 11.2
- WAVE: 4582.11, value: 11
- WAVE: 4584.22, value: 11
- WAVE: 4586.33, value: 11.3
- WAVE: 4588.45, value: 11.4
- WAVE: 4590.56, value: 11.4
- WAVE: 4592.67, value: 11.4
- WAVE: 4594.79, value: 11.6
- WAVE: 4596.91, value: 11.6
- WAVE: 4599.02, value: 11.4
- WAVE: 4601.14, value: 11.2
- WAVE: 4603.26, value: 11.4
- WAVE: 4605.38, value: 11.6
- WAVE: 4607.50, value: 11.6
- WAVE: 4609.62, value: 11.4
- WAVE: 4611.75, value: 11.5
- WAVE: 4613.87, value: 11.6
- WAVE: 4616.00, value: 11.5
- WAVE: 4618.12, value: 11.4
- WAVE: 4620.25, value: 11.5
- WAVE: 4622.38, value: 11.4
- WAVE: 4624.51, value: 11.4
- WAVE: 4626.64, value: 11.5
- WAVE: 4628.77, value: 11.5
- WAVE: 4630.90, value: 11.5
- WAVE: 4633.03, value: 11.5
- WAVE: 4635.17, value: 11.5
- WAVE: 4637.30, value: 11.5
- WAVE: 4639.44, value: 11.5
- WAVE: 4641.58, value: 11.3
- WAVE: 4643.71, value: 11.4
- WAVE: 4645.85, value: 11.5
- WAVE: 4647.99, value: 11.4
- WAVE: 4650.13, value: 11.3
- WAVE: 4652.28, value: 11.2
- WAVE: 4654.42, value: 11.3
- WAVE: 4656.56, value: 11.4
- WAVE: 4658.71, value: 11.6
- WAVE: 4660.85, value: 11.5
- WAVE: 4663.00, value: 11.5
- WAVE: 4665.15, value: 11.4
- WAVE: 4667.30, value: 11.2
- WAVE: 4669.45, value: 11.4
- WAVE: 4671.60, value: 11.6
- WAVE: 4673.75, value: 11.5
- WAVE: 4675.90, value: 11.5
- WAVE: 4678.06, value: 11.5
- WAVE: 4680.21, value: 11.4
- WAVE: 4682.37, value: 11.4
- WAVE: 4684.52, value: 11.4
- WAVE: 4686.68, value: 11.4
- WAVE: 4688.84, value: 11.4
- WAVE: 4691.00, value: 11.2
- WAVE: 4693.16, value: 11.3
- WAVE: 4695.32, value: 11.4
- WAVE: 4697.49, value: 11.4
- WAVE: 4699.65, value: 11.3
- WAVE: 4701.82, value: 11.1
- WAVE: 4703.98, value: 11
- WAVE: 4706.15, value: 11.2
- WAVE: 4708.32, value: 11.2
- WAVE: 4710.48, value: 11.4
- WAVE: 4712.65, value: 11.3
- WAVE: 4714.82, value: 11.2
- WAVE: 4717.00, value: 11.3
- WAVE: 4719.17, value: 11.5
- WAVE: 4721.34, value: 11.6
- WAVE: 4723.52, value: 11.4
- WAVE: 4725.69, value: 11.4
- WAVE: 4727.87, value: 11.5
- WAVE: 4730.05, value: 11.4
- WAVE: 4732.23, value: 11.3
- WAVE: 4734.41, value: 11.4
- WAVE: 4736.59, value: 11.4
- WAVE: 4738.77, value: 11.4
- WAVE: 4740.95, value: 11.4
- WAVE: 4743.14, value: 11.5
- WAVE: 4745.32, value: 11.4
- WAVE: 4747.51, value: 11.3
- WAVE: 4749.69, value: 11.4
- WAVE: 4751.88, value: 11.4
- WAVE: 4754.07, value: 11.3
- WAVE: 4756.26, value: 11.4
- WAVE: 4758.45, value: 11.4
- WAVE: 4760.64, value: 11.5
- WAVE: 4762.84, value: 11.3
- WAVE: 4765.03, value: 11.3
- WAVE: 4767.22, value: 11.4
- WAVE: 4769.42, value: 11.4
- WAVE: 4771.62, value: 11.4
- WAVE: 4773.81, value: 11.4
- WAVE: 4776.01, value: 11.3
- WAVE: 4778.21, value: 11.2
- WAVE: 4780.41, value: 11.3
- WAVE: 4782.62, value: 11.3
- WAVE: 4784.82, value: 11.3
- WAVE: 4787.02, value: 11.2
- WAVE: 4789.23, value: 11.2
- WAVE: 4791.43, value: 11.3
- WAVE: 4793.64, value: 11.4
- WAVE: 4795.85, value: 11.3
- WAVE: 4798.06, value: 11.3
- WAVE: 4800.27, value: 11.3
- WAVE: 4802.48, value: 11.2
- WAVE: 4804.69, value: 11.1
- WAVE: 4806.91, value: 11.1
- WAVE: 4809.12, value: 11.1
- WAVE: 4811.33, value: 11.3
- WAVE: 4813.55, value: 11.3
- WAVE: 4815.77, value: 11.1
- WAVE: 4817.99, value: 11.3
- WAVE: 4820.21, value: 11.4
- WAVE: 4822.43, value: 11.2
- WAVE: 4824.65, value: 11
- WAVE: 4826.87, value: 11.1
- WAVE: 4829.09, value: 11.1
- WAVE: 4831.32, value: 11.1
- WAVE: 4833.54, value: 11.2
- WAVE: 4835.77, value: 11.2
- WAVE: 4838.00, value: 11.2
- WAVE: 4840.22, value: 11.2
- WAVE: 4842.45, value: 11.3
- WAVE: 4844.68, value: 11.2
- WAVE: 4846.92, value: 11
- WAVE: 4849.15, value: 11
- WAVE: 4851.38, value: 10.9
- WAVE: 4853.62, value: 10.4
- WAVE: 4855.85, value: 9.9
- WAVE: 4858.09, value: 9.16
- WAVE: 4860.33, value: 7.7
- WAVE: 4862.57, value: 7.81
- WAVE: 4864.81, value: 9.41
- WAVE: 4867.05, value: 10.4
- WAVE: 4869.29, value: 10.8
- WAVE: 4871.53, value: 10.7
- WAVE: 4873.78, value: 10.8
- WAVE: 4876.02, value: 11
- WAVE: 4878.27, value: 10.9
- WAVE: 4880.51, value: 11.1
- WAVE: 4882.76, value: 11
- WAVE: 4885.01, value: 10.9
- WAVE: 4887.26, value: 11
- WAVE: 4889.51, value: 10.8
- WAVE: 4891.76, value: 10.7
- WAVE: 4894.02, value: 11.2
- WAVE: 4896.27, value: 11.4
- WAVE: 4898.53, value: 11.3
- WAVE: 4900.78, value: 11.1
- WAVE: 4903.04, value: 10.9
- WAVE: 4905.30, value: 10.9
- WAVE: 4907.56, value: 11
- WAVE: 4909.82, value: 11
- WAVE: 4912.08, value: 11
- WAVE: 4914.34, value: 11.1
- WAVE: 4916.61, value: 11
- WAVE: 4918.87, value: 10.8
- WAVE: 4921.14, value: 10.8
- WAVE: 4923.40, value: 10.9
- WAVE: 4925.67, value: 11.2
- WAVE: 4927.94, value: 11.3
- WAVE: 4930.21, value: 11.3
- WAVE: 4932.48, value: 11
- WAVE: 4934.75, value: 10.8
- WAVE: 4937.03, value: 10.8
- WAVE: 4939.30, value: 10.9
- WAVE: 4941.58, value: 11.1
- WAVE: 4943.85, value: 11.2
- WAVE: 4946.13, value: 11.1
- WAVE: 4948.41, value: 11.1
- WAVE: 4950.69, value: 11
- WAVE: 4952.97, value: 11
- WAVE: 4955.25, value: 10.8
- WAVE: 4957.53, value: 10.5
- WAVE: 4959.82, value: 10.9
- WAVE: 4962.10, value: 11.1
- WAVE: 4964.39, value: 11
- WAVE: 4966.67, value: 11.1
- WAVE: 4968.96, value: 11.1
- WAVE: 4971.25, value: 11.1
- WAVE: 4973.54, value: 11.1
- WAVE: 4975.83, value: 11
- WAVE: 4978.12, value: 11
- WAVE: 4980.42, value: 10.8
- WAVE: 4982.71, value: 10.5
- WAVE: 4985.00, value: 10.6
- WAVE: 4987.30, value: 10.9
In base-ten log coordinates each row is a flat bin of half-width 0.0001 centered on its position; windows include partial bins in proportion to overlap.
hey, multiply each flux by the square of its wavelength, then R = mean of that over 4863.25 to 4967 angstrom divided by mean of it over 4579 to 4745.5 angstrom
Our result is 1.1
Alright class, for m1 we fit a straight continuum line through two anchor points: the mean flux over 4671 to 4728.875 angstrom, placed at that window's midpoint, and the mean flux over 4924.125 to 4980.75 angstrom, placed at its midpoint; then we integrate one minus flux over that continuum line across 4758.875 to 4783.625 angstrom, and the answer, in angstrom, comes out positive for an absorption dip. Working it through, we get -0.2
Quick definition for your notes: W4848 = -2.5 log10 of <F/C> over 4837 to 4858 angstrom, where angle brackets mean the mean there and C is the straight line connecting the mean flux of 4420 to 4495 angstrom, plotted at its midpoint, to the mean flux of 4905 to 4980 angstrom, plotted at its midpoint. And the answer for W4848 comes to 0.024 mag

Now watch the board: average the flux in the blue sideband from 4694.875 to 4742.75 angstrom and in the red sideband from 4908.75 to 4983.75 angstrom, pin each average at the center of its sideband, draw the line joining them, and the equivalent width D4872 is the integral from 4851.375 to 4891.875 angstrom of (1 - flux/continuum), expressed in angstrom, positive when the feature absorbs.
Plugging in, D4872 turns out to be 3.07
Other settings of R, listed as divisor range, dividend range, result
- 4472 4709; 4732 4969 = 1.08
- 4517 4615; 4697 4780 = 1.08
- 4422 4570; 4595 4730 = 1.08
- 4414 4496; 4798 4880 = 1.12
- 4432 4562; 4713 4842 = 1.13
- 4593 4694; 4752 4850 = 1.05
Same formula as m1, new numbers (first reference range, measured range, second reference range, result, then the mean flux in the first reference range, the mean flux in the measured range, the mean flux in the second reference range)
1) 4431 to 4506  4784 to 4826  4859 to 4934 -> -1.4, 11.3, 11.2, 10.7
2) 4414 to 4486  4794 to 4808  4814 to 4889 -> -0.6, 11.3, 11.2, 10.7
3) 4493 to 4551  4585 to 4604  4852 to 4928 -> -0.4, 11.3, 11.4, 10.6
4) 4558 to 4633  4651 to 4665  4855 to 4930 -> -0.2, 11.4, 11.4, 10.6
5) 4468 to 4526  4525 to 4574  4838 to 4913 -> 0.3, 11.4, 11.2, 10.6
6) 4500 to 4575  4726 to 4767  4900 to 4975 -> -0.8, 11.3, 11.4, 11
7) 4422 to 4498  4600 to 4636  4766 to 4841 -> -0.6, 11.3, 11.5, 11.2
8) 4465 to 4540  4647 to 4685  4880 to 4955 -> -0.7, 11.3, 11.4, 11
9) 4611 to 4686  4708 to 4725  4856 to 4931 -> -0.2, 11.4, 11.4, 10.7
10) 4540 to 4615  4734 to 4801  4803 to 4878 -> -2.8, 11.4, 11.3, 10.7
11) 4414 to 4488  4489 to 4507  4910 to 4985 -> -0.4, 11.3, 11.5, 11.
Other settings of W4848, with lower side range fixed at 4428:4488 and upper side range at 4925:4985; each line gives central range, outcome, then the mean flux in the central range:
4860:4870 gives 0.19 mag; 9.28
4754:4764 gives -0.03 mag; 11.4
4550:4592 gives -0.01 mag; 11.3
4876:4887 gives 0.00 mag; 11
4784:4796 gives -0.02 mag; 11.3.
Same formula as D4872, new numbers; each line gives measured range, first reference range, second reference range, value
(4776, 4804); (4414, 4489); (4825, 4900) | -1.30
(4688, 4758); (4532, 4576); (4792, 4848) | -0.74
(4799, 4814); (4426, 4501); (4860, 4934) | -0.43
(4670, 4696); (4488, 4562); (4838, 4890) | -1.18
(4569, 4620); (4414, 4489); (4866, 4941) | -1.14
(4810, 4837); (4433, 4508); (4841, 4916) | -1.17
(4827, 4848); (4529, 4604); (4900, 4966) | -0.19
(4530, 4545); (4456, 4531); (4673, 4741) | 0.34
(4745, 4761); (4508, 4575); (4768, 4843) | -0.18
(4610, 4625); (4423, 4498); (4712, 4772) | -0.16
